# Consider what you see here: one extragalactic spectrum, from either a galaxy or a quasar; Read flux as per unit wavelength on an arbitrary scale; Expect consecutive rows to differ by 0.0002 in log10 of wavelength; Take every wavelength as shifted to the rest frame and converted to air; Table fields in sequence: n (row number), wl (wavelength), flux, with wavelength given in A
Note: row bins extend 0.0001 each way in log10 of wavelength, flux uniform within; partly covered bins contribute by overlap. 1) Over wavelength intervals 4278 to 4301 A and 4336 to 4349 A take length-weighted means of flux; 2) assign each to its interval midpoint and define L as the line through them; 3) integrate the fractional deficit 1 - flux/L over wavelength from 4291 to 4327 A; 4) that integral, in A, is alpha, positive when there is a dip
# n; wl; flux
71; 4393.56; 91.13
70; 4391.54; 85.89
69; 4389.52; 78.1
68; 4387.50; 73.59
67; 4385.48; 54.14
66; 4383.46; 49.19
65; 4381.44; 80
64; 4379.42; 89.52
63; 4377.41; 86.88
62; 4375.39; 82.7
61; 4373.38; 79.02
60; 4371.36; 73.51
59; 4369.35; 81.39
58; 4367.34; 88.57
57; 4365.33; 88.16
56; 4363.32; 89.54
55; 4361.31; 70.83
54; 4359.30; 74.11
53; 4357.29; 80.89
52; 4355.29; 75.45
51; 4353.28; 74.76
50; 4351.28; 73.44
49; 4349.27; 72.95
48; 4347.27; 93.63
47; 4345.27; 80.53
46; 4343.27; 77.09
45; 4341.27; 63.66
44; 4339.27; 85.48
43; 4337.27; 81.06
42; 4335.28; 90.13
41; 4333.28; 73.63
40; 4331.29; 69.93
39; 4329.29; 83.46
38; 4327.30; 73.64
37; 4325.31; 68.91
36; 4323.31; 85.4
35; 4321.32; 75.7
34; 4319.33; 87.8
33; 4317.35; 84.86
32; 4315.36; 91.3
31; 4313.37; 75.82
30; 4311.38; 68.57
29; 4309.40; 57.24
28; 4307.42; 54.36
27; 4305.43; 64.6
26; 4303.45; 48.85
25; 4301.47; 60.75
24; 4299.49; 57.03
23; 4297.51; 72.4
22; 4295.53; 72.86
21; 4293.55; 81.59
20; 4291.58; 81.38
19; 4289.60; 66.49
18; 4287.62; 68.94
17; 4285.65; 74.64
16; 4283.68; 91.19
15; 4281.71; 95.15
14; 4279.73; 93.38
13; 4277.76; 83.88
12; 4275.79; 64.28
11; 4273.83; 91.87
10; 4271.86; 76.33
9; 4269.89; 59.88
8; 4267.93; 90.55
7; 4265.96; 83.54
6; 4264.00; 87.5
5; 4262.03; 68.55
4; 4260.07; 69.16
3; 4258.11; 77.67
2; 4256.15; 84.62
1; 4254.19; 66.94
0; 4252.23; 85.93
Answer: 3.2 A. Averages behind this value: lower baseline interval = 77.5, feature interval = 71.6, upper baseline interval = 80.1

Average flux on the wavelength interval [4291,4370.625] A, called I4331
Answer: 75.8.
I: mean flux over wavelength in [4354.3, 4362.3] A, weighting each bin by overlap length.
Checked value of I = 75.3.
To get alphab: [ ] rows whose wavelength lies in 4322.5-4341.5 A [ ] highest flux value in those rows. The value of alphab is 90.13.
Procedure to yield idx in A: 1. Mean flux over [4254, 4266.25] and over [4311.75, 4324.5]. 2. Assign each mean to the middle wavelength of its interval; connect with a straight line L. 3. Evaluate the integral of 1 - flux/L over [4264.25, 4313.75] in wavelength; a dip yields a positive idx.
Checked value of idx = 3.76 A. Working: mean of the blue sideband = 77.1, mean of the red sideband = 82.5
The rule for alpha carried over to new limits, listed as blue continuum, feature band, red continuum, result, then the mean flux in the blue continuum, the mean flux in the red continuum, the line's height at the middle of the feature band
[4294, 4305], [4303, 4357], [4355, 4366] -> -3.0 A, 63.4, 79.9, 71.6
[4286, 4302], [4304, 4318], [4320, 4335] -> 0.7 A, 70.6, 76.7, 73.7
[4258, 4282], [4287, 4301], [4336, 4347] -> 1.5 A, 79.8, 79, 79.5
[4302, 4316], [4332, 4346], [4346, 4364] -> -1.0 A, 65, 78.2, 73.6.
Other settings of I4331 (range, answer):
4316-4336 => 79.4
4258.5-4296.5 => 79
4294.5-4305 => 62.6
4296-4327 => 70.4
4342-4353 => 78.8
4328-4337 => 79.3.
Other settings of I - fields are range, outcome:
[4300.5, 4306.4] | 58.1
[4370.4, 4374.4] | 76.3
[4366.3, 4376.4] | 81.1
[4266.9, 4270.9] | 75.3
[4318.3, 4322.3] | 82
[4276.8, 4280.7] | 88.7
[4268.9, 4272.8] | 68.1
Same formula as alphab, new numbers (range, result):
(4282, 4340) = 91.3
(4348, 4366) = 89.54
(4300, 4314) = 75.82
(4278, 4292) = 95.15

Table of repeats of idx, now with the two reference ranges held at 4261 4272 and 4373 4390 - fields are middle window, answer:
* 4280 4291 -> -0.43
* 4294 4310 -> 3.12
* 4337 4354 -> -0.55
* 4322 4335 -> -0.10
